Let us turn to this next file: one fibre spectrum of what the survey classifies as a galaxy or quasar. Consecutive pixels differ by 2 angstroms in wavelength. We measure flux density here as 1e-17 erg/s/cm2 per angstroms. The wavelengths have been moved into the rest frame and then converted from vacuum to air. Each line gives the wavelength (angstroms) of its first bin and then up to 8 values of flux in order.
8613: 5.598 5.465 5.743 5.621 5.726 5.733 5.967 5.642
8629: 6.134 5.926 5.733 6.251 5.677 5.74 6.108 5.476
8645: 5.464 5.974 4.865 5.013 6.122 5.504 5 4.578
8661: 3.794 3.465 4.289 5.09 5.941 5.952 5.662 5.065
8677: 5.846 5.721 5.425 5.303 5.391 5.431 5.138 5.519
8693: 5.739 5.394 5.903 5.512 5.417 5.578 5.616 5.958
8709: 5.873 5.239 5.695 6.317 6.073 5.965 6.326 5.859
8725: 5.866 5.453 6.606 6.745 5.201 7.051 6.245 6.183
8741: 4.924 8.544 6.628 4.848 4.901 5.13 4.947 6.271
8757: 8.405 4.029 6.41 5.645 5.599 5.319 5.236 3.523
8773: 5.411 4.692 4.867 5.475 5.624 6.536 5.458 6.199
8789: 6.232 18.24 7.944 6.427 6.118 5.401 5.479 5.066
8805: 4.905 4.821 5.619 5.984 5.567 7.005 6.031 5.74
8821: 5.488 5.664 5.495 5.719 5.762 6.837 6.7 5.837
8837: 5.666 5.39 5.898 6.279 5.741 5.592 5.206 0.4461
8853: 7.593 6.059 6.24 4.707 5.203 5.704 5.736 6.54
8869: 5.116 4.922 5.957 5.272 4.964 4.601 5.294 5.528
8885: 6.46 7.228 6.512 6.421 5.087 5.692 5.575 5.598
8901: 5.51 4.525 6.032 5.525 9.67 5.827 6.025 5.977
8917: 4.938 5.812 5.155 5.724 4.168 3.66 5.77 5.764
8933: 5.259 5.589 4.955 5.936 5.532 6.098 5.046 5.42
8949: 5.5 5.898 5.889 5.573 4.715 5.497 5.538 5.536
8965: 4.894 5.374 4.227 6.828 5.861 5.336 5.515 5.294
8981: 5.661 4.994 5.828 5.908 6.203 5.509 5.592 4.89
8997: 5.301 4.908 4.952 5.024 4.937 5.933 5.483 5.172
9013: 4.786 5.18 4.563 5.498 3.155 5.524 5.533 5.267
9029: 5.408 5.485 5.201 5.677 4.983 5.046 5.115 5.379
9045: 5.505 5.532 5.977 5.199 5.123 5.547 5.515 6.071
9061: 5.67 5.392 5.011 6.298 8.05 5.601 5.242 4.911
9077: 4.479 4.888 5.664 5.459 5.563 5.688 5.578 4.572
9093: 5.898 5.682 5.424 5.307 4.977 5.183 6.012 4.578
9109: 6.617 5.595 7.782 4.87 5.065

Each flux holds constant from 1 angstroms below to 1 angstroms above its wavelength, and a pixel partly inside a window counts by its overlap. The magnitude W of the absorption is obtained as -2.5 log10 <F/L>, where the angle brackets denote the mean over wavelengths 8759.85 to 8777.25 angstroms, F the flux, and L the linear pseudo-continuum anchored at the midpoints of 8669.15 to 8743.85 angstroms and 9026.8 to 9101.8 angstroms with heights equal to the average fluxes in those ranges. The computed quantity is 0.113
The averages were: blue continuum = 5.83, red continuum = 5.46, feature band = 5.19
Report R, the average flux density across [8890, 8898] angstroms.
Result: 5.69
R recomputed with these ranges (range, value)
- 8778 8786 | 5.77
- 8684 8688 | 5.41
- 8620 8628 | 5.77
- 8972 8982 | 5.53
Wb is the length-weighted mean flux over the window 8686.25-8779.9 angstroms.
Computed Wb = 5.72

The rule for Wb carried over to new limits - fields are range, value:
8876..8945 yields 5.65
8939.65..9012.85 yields 5.44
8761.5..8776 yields 5.11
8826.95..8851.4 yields 5.58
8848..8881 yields 5.27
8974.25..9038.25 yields 5.27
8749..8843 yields 5.99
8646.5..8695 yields 5.24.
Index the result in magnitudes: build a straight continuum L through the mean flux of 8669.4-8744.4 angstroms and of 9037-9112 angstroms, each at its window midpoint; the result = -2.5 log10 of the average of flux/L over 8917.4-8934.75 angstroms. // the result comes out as 0.09 mag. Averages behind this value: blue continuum 5.84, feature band 5.17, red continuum 5.49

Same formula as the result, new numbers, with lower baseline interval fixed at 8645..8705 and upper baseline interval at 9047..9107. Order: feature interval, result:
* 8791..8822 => -0.16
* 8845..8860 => 0.05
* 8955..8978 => 0.01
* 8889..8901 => -0.06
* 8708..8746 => -0.15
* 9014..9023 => 0.16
